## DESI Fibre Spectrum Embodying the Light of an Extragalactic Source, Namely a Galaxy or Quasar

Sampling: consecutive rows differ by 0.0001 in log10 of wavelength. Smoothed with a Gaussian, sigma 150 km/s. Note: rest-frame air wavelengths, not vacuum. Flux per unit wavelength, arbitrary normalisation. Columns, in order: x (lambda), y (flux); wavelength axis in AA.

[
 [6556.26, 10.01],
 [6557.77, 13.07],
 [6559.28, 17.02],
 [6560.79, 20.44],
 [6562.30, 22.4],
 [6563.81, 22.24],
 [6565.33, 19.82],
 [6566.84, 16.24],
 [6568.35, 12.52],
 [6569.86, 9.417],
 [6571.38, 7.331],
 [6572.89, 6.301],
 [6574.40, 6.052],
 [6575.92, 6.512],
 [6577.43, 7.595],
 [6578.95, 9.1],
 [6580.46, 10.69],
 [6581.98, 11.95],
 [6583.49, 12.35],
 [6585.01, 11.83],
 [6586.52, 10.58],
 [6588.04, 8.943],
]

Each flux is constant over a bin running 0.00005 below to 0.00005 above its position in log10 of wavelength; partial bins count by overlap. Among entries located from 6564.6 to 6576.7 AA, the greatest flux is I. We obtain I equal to 19.82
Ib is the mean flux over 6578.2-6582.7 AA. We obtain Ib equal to 10.6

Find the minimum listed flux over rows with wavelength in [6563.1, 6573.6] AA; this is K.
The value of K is 6.301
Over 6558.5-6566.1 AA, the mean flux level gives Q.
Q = 20.3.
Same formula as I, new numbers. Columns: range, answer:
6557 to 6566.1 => 22.4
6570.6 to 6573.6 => 7.331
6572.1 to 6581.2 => 10.69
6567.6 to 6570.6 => 12.52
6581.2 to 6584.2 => 12.35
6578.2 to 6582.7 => 11.95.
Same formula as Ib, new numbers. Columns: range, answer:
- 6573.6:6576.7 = 6.3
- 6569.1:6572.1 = 8.38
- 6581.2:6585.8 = 12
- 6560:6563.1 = 21.4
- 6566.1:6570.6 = 12.7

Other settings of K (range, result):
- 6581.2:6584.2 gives 11.95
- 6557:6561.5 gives 13.07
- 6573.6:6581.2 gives 6.052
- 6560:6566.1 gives 19.82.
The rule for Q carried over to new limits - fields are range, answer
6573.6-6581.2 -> 7.98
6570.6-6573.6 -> 6.83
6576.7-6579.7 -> 8.34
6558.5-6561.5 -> 18.7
